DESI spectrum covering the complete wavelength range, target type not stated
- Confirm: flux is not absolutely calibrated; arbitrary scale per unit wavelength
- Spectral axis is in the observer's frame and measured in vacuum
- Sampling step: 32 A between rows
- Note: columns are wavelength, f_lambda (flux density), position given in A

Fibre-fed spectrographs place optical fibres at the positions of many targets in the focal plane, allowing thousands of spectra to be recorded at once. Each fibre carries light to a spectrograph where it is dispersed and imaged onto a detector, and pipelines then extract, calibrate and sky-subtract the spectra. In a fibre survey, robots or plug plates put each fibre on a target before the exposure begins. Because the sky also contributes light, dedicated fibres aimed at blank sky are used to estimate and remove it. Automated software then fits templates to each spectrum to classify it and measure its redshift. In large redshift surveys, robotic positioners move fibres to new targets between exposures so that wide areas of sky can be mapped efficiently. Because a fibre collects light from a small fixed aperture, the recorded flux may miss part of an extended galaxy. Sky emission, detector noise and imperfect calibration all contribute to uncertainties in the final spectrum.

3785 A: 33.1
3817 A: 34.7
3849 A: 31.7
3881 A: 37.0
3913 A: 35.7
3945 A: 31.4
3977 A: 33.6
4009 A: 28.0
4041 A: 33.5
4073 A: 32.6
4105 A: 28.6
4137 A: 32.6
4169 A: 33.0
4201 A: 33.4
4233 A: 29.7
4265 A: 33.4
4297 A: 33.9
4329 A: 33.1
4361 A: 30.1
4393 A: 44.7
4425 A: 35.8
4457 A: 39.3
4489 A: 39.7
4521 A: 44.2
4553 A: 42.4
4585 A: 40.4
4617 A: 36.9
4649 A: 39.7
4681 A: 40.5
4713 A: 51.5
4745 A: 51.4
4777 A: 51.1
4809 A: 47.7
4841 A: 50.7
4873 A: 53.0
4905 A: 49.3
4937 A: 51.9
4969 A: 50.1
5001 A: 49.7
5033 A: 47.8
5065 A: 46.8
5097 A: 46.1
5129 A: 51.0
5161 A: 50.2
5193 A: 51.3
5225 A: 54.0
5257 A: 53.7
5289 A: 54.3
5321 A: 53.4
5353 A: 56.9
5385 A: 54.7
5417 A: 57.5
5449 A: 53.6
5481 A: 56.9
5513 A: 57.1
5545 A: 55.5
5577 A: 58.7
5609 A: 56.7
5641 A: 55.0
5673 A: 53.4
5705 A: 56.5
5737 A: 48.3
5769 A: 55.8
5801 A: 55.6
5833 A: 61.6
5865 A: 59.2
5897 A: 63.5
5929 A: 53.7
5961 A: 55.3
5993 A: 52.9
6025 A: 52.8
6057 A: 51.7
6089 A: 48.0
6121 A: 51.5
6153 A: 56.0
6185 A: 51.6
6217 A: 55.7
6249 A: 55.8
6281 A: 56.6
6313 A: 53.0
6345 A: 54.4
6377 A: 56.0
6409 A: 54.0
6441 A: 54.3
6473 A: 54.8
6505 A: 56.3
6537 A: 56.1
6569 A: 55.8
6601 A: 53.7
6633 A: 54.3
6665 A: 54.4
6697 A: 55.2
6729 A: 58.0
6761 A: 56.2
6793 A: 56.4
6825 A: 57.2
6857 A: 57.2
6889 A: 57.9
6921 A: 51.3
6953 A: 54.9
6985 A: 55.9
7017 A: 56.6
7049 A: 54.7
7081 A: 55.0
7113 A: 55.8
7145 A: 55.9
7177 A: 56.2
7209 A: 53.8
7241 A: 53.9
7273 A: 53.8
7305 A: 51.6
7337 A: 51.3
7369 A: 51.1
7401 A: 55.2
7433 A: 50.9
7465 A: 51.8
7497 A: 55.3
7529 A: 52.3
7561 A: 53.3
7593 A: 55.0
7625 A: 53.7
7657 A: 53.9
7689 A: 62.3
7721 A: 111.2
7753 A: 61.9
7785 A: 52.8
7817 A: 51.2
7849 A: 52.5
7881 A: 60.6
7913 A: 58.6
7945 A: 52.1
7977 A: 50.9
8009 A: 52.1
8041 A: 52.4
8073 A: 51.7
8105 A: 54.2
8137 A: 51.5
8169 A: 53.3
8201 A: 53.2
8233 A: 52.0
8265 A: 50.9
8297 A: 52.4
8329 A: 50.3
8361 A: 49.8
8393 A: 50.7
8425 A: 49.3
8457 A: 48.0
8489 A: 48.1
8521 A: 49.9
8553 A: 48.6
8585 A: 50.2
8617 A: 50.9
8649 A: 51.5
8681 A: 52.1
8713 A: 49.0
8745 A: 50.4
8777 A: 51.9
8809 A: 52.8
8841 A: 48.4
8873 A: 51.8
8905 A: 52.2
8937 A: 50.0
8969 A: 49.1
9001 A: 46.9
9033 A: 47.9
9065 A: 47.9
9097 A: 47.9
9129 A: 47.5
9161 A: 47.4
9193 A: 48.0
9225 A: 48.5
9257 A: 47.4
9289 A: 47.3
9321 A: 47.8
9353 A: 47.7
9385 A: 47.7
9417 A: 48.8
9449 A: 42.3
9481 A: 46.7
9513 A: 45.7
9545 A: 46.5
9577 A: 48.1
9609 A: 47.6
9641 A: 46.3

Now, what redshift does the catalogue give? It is 0.175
